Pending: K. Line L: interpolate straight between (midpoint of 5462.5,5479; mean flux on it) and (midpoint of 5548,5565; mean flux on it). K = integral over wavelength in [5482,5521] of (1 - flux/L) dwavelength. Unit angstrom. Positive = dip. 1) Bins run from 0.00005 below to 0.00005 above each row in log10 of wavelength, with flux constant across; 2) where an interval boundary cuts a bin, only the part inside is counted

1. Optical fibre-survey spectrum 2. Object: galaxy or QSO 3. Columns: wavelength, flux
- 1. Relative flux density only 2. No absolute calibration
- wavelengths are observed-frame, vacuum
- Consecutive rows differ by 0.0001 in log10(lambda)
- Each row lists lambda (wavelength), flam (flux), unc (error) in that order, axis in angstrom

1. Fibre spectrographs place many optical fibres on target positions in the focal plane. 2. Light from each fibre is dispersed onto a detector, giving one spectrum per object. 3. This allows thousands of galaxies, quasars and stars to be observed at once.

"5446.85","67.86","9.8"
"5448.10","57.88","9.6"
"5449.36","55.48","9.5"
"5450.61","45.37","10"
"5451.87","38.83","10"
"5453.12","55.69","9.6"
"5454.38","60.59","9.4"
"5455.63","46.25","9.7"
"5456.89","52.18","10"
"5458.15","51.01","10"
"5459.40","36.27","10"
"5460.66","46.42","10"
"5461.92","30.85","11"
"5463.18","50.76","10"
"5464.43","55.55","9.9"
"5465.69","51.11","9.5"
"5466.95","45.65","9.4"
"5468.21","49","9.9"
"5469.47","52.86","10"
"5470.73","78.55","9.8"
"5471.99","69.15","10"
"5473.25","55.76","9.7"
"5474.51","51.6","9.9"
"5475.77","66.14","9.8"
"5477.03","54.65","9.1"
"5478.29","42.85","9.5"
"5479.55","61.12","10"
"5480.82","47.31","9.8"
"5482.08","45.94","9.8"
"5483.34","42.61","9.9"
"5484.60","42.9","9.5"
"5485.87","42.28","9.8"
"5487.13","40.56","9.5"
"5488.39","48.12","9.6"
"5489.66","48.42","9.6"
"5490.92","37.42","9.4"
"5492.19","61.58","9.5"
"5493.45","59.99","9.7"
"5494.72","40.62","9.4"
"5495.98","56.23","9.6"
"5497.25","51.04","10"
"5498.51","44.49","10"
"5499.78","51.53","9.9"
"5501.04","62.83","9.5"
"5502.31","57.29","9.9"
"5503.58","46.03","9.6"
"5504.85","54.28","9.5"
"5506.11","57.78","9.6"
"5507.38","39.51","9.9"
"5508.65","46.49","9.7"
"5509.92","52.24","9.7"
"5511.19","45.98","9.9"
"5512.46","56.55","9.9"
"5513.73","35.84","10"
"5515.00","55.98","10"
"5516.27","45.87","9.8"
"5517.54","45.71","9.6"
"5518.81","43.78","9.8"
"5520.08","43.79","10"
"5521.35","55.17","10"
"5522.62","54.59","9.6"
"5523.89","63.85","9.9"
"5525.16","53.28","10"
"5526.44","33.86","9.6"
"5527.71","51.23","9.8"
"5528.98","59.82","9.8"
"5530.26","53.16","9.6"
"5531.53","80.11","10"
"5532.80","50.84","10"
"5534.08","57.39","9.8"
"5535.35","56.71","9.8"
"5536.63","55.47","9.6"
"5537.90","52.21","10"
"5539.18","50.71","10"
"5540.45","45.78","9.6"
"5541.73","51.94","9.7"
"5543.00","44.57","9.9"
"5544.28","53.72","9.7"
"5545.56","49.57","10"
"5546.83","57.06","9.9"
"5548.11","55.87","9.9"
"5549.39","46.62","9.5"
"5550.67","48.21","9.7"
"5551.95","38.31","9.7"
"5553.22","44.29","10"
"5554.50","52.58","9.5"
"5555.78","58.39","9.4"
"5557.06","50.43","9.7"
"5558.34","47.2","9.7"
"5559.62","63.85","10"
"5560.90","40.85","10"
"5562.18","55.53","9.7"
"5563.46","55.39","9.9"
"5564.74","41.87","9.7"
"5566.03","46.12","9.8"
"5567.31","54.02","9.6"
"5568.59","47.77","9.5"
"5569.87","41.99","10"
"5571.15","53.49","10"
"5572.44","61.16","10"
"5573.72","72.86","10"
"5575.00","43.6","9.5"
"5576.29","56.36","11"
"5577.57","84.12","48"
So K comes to 3.6 angstrom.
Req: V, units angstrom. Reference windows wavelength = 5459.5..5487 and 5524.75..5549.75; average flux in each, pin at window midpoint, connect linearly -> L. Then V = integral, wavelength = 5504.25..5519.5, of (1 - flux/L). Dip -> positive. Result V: 1.2 angstrom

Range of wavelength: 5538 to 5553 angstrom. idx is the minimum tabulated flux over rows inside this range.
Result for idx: 38.31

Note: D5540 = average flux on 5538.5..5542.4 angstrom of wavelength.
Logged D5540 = 49.5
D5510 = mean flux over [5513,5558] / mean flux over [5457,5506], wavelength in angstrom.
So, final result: 1.0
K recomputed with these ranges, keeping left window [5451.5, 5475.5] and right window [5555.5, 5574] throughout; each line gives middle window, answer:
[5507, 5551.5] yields 0.71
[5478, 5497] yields 1.43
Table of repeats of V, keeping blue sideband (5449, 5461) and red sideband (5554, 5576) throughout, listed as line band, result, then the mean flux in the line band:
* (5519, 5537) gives -1.3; 54.7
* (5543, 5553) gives 0.5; 49.3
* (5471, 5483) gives -1.4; 55.4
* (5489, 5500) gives 0.0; 50.1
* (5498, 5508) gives -0.3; 51.8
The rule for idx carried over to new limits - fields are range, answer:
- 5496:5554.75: 33.86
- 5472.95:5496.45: 37.42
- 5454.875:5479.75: 30.85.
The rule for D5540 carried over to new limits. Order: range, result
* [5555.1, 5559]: 52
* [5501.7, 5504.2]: 51.6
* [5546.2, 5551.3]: 51.9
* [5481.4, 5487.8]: 43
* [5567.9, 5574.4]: 55.4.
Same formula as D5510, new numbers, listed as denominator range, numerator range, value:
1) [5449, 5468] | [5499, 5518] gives 1.05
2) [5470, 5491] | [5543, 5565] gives 0.97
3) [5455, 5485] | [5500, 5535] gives 1.02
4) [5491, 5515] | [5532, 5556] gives 1.00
